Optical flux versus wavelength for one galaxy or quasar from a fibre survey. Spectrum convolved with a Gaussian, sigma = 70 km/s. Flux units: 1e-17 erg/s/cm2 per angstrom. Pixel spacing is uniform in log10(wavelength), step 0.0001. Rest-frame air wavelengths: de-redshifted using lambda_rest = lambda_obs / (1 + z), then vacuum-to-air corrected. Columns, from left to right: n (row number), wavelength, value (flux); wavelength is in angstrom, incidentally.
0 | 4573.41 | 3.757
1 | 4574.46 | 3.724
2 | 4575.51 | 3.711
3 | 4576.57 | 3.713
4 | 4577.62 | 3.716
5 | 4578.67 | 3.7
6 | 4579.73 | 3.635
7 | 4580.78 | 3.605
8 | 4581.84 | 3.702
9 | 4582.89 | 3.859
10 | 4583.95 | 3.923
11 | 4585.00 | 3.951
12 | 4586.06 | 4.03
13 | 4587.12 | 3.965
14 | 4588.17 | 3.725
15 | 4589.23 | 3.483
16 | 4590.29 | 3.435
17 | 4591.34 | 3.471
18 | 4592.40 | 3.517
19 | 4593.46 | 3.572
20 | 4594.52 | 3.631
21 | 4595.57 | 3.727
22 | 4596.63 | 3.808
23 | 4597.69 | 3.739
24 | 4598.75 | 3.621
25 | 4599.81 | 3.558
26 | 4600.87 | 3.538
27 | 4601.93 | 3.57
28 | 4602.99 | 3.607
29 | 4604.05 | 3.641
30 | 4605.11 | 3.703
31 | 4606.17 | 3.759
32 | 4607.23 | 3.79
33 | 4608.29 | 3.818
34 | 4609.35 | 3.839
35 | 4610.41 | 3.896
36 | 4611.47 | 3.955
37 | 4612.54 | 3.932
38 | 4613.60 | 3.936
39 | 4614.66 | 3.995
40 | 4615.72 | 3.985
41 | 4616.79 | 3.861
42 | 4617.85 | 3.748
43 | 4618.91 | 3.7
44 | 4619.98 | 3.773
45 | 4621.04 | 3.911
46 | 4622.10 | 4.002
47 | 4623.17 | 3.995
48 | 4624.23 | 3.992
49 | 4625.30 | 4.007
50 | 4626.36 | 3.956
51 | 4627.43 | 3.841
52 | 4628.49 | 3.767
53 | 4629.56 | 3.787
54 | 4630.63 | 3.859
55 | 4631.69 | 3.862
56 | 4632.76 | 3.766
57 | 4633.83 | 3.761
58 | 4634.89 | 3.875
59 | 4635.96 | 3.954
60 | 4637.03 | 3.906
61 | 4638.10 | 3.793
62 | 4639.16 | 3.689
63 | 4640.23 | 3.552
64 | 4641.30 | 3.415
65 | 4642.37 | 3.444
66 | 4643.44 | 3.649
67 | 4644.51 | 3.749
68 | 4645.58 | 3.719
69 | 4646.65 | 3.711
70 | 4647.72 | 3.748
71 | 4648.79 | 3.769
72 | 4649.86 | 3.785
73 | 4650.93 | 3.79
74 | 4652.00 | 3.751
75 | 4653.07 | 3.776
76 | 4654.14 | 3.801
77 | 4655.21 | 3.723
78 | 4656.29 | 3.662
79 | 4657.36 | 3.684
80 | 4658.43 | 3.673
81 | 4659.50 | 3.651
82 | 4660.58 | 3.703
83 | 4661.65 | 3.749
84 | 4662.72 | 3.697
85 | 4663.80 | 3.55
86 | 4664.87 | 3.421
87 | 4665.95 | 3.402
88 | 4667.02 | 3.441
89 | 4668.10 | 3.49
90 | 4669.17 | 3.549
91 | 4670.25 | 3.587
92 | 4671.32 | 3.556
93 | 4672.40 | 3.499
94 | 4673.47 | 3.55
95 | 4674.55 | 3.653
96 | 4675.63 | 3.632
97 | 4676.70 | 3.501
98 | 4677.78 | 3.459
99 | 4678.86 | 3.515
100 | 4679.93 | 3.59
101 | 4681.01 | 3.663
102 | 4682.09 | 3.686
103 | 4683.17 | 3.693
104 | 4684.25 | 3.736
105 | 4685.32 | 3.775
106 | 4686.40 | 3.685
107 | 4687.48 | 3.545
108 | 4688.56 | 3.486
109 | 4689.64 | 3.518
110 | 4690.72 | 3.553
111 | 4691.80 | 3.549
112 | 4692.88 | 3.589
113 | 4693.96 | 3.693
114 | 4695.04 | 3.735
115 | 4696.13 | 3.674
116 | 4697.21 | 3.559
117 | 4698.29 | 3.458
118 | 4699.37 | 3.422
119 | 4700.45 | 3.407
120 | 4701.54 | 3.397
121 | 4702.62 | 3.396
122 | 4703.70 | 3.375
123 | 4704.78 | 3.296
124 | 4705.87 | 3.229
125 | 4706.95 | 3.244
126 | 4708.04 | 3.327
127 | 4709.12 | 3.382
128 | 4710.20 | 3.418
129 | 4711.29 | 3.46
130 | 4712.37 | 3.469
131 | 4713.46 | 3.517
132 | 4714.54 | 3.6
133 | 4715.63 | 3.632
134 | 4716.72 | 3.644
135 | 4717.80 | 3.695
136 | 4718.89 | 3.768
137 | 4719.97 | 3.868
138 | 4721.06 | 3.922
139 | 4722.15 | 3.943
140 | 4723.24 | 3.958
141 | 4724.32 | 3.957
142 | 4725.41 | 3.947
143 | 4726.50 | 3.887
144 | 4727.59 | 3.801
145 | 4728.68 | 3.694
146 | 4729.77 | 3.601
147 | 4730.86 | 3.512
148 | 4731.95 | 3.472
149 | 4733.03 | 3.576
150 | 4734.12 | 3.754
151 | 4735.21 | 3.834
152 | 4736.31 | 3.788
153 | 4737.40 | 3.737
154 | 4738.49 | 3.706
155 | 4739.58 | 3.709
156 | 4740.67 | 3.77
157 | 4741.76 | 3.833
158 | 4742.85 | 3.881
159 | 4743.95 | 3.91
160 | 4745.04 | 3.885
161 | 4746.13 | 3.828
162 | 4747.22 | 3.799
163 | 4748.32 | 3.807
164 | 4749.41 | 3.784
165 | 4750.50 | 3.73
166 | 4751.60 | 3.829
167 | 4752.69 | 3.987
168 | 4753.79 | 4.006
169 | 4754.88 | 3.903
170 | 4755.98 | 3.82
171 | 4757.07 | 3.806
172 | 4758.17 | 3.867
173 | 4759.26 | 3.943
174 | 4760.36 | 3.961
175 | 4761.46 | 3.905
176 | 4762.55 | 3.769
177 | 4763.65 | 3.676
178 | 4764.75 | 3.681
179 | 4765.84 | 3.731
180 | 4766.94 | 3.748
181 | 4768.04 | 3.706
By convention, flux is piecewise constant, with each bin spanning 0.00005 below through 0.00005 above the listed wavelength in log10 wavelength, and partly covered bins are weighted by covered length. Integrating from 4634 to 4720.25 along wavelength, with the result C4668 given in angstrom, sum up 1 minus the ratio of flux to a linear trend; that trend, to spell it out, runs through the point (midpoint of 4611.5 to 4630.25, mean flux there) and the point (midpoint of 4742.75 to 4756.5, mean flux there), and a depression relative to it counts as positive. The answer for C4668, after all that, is 6.2 angstrom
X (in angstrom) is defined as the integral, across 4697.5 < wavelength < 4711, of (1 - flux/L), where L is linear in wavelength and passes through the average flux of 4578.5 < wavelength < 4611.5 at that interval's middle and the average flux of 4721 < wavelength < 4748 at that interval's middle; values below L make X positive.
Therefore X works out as 1.4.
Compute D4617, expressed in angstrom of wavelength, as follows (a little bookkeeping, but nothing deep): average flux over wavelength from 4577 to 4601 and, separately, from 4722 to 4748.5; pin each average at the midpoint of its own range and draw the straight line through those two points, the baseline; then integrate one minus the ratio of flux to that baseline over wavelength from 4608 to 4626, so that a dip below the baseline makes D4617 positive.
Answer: -0.94 angstrom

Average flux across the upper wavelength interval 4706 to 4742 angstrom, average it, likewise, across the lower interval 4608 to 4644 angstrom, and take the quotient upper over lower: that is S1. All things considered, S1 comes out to 0.96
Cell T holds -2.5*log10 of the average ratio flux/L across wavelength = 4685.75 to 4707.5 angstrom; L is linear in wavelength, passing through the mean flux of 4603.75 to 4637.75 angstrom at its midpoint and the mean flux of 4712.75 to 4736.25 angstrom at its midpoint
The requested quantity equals 0.08 mag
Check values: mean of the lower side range 3.86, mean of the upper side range 3.74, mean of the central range 3.49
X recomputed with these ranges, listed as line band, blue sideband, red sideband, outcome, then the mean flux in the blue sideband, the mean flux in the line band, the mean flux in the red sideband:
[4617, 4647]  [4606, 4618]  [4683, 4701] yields 0.1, 3.88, 3.79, 3.59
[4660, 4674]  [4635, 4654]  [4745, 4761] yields 0.7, 3.72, 3.55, 3.86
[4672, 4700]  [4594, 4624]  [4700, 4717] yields -0.7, 3.79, 3.59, 3.42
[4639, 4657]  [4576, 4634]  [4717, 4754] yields 0.4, 3.78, 3.69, 3.8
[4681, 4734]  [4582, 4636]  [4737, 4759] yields 3.0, 3.79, 3.6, 3.83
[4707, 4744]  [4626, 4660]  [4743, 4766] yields 1.2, 3.74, 3.7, 3.84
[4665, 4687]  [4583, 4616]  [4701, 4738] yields 0.5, 3.75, 3.58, 3.62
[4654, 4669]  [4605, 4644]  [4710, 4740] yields 0.7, 3.82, 3.61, 3.71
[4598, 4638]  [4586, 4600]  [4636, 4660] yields -1.6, 3.65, 3.82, 3.71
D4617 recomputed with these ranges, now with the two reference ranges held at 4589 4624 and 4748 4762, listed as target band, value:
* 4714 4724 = 0.15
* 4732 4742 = 0.34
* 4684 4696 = 0.61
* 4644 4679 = 1.46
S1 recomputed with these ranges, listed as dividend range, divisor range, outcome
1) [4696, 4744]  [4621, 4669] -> 0.97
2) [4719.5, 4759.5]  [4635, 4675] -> 1.04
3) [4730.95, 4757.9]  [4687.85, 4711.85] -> 1.10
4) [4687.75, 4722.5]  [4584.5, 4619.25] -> 0.94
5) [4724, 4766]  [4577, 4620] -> 1.01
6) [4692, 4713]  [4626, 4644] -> 0.92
